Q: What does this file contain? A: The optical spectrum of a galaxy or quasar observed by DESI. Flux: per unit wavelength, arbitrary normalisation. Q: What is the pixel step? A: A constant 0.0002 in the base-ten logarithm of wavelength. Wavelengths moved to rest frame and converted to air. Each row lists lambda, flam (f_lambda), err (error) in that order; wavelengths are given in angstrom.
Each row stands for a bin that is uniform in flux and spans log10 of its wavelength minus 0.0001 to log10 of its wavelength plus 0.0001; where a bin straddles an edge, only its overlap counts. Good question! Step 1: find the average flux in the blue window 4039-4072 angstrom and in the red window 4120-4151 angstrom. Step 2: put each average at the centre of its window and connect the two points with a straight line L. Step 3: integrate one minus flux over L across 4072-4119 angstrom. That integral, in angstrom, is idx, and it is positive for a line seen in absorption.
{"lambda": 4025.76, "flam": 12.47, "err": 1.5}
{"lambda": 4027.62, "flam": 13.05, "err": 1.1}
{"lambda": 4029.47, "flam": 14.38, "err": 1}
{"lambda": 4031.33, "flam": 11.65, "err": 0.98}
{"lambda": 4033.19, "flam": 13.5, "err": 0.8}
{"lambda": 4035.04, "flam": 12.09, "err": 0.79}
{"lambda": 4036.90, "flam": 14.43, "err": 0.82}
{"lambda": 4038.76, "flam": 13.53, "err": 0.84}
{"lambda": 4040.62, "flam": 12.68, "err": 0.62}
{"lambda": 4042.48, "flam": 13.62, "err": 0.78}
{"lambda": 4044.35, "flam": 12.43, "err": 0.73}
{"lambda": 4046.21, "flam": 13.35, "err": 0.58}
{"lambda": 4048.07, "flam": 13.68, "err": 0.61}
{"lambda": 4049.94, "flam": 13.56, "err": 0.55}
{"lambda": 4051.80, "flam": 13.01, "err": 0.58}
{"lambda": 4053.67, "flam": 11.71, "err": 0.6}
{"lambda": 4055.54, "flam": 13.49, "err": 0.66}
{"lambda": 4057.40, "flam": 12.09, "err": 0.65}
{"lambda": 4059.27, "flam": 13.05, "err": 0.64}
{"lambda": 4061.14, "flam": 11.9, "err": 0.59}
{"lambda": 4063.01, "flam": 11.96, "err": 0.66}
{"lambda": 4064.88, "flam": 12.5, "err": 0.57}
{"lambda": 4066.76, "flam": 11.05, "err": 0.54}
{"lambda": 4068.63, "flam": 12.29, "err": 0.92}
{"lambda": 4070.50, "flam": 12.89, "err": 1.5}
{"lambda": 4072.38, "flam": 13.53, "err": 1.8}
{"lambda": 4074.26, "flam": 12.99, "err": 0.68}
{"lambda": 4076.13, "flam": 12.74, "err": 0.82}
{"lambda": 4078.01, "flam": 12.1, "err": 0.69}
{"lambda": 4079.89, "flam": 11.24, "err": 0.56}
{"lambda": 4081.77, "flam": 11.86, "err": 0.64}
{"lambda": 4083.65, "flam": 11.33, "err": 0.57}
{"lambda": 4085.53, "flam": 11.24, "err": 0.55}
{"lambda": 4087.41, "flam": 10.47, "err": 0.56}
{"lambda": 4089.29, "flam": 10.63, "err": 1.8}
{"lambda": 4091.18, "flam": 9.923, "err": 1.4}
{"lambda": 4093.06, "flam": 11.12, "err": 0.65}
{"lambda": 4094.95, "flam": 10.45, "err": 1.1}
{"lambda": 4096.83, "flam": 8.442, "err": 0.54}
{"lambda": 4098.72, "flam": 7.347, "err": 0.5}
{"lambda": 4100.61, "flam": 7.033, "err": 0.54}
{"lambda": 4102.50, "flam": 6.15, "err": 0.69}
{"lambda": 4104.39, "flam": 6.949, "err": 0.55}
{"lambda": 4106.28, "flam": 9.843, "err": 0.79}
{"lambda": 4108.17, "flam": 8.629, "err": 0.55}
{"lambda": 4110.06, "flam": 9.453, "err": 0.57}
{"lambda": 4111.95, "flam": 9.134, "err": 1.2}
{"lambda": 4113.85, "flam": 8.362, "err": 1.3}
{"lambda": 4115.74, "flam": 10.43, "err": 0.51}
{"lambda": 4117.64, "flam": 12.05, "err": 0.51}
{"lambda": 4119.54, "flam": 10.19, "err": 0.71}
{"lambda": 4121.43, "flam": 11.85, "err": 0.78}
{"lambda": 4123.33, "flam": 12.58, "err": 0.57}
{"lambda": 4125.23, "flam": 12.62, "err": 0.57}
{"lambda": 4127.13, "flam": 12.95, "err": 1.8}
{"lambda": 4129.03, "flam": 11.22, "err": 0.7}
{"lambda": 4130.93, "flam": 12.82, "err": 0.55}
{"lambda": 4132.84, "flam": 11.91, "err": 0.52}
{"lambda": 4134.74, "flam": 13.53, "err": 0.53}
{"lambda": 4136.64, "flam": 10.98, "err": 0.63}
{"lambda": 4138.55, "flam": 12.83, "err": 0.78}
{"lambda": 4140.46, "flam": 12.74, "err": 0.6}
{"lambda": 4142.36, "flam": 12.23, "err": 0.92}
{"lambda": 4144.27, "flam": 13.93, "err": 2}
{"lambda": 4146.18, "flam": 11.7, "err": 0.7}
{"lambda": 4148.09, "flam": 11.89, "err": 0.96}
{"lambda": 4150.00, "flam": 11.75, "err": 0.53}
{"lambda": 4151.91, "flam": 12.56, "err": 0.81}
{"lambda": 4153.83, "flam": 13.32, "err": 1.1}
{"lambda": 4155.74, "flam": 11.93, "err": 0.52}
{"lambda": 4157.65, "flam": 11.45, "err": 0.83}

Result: 9.1 angstrom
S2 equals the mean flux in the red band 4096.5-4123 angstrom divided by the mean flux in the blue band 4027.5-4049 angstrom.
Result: 0.69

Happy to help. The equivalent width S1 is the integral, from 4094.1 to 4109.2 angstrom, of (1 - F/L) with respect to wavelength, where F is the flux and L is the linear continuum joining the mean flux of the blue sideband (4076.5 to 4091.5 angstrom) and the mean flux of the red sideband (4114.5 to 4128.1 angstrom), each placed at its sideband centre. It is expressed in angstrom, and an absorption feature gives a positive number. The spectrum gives 4.4 angstrom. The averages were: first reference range 11.2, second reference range 11.7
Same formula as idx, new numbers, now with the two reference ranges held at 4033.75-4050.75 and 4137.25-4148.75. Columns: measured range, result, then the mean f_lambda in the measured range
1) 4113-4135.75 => 1.7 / 11.7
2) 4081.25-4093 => 1.9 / 10.9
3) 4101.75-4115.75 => 4.6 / 8.54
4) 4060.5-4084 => 1.5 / 12.2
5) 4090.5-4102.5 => 3.8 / 8.8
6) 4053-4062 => 0.5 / 12.5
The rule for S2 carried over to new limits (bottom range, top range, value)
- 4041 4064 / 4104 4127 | 0.81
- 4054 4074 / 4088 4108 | 0.71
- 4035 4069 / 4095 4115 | 0.65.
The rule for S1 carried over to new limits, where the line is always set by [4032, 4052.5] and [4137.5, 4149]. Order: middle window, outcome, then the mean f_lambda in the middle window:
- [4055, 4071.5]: 1.0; 12.3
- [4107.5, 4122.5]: 3.2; 10.1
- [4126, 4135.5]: 0.1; 12.5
